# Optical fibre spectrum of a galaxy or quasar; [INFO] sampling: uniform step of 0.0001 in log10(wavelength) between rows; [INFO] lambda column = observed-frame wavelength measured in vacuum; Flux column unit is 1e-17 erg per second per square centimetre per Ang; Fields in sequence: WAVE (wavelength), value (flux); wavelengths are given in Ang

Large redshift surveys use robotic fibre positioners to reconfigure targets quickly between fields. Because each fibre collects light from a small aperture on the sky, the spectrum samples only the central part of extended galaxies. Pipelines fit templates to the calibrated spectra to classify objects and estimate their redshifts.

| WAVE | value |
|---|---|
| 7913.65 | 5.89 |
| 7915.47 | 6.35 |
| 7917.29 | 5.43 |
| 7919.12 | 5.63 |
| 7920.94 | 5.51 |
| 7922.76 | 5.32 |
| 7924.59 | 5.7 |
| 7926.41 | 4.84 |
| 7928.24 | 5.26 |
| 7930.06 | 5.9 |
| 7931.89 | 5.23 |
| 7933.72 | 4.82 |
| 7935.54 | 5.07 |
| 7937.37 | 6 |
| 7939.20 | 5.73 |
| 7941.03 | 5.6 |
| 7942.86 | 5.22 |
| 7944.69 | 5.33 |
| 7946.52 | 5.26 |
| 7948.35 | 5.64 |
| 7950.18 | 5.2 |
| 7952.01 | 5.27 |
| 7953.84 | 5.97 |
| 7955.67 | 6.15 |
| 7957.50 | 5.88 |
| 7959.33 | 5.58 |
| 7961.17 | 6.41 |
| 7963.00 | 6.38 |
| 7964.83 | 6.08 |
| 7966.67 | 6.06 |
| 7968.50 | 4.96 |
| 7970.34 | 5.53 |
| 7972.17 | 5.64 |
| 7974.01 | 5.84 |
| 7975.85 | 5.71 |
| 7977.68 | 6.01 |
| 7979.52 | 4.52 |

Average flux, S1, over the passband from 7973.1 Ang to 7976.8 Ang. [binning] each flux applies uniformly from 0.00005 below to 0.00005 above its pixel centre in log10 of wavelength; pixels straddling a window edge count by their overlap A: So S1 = 5.78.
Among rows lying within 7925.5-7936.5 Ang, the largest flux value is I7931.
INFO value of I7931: 5.9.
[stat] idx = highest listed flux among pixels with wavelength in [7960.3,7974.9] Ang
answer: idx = 6.41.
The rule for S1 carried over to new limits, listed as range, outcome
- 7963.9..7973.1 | 5.65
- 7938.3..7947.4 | 5.43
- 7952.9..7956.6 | 6.06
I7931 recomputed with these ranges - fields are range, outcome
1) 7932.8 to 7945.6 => 6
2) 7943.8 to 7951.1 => 5.64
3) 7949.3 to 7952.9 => 5.27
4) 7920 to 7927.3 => 5.7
